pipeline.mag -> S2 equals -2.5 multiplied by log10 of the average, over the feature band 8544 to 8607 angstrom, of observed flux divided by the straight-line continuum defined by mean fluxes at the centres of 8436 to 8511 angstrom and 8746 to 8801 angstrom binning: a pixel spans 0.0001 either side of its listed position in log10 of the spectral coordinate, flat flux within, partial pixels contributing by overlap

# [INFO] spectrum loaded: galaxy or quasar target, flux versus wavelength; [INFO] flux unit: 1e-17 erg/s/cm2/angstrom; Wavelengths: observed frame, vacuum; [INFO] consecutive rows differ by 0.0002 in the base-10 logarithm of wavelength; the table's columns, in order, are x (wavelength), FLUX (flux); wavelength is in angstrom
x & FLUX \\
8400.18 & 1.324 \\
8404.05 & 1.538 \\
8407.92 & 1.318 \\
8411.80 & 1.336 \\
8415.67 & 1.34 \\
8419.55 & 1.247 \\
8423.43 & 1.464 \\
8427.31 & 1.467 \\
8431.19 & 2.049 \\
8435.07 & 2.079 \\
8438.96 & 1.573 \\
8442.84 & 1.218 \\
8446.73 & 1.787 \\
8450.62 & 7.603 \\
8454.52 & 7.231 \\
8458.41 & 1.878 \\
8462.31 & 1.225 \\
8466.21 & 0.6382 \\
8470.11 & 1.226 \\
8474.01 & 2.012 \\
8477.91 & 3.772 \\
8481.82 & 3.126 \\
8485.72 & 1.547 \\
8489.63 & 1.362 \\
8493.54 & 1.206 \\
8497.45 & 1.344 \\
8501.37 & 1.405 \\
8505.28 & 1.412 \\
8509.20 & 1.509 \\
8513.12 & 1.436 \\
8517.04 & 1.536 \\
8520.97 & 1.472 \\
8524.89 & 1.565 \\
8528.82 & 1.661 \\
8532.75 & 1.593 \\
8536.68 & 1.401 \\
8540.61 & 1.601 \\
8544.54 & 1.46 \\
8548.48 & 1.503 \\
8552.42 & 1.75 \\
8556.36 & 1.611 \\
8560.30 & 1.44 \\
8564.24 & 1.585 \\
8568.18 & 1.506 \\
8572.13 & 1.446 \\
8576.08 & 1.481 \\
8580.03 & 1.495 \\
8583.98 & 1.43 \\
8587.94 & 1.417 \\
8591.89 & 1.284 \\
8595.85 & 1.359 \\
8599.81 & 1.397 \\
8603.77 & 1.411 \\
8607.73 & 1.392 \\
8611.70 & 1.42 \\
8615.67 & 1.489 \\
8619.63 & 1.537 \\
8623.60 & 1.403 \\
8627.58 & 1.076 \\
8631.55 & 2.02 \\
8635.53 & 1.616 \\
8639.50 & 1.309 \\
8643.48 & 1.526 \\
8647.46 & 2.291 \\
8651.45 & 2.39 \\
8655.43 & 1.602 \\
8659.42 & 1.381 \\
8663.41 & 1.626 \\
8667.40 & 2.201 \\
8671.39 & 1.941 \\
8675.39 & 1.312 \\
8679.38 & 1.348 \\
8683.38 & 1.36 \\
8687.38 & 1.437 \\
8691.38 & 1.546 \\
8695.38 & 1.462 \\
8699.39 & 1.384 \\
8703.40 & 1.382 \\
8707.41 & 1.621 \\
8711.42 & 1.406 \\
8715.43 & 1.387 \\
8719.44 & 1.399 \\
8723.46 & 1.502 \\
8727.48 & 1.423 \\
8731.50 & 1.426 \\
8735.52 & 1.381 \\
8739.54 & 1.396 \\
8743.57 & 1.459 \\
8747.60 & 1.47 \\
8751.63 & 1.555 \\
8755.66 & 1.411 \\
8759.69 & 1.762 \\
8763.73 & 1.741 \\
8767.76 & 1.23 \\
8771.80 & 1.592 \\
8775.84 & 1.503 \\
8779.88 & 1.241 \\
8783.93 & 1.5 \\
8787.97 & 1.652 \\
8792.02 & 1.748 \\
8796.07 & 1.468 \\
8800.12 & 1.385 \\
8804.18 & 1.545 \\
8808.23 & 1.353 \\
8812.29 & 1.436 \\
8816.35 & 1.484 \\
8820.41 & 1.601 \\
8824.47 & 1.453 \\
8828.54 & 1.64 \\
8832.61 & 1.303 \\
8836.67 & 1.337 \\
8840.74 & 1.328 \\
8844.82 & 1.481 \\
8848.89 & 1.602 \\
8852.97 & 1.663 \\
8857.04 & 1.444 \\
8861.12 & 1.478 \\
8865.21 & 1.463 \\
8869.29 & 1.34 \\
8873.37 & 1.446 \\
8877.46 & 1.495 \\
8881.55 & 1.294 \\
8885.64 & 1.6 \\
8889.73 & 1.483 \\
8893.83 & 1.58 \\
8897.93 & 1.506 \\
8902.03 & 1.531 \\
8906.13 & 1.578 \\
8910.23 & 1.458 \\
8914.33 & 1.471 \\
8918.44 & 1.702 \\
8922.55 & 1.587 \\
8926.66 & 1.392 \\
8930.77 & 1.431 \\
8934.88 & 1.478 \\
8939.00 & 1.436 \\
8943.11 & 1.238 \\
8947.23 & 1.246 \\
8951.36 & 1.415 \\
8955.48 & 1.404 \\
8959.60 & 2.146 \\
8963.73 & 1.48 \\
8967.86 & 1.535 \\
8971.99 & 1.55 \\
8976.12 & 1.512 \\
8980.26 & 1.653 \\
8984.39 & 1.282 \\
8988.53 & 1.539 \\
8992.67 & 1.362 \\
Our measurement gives 0.34 mag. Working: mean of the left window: 2.26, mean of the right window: 1.52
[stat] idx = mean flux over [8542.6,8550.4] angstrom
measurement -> 1.48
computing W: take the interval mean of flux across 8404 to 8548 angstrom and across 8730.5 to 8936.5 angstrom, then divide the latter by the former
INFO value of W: 0.8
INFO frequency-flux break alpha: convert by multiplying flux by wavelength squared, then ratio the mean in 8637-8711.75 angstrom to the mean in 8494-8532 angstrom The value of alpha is 1.1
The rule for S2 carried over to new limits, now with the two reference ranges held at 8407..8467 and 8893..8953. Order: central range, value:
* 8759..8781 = 0.14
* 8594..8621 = 0.36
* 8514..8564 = 0.33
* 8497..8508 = 0.47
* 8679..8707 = 0.27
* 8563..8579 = 0.34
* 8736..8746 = 0.24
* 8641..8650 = 0.01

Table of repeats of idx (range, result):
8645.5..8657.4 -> 2.09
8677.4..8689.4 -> 1.38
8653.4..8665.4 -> 1.54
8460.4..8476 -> 1.28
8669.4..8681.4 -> 1.53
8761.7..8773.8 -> 1.52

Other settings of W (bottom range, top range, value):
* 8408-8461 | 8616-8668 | 0.69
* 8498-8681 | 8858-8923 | 0.97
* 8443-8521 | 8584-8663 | 0.69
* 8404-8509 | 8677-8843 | 0.71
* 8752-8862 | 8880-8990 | 1.00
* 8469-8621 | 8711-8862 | 0.94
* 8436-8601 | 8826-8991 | 0.81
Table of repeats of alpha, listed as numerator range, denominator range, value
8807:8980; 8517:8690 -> 1.03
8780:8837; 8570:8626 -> 1.10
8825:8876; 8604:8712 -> 0.97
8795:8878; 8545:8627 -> 1.06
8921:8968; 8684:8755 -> 1.08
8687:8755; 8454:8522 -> 0.82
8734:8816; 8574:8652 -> 1.02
